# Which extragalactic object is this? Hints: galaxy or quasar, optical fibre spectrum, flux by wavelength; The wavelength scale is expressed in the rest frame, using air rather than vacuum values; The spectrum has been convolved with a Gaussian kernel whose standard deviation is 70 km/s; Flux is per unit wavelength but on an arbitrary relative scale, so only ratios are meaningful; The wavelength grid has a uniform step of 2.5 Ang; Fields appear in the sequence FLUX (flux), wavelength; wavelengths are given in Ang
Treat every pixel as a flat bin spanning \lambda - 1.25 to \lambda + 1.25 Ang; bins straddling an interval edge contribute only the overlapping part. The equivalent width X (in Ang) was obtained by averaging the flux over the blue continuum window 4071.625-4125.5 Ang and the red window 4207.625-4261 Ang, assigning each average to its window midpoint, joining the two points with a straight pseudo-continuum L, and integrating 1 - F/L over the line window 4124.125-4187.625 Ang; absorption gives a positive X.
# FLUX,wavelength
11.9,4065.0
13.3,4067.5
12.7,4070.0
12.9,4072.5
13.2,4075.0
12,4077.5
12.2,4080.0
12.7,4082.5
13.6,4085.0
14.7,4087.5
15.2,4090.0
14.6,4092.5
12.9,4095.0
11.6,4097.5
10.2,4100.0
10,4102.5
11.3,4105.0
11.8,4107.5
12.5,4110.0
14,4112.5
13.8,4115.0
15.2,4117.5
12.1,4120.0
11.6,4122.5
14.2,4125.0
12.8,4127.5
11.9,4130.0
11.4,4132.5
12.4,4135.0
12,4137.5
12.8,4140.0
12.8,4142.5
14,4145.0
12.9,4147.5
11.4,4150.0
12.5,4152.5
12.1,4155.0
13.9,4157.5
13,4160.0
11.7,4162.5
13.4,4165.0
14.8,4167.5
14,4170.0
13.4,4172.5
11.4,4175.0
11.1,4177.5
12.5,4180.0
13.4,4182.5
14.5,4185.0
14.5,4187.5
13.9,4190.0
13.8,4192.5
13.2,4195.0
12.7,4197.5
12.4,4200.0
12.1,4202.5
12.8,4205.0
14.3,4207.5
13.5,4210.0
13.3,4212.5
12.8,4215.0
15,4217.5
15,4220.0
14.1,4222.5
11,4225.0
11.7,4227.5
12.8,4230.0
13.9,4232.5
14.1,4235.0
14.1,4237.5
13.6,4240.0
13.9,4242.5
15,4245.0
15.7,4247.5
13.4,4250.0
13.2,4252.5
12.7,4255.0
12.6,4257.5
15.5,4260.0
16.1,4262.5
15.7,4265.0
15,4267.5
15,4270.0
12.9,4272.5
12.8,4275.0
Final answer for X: 1.6 Ang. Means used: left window 12.8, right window 13.7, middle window 12.8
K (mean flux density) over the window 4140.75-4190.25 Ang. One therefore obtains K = 13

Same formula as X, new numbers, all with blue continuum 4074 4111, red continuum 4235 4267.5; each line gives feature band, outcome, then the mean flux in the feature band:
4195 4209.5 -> 0.9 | 12.9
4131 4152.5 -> 1.1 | 12.5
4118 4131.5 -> 0.3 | 12.6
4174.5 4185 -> 0.8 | 12.4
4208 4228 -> 0.8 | 13.4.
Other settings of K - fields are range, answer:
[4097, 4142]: 12.3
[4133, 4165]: 12.6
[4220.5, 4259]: 13.5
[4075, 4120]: 12.8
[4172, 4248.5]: 13.4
